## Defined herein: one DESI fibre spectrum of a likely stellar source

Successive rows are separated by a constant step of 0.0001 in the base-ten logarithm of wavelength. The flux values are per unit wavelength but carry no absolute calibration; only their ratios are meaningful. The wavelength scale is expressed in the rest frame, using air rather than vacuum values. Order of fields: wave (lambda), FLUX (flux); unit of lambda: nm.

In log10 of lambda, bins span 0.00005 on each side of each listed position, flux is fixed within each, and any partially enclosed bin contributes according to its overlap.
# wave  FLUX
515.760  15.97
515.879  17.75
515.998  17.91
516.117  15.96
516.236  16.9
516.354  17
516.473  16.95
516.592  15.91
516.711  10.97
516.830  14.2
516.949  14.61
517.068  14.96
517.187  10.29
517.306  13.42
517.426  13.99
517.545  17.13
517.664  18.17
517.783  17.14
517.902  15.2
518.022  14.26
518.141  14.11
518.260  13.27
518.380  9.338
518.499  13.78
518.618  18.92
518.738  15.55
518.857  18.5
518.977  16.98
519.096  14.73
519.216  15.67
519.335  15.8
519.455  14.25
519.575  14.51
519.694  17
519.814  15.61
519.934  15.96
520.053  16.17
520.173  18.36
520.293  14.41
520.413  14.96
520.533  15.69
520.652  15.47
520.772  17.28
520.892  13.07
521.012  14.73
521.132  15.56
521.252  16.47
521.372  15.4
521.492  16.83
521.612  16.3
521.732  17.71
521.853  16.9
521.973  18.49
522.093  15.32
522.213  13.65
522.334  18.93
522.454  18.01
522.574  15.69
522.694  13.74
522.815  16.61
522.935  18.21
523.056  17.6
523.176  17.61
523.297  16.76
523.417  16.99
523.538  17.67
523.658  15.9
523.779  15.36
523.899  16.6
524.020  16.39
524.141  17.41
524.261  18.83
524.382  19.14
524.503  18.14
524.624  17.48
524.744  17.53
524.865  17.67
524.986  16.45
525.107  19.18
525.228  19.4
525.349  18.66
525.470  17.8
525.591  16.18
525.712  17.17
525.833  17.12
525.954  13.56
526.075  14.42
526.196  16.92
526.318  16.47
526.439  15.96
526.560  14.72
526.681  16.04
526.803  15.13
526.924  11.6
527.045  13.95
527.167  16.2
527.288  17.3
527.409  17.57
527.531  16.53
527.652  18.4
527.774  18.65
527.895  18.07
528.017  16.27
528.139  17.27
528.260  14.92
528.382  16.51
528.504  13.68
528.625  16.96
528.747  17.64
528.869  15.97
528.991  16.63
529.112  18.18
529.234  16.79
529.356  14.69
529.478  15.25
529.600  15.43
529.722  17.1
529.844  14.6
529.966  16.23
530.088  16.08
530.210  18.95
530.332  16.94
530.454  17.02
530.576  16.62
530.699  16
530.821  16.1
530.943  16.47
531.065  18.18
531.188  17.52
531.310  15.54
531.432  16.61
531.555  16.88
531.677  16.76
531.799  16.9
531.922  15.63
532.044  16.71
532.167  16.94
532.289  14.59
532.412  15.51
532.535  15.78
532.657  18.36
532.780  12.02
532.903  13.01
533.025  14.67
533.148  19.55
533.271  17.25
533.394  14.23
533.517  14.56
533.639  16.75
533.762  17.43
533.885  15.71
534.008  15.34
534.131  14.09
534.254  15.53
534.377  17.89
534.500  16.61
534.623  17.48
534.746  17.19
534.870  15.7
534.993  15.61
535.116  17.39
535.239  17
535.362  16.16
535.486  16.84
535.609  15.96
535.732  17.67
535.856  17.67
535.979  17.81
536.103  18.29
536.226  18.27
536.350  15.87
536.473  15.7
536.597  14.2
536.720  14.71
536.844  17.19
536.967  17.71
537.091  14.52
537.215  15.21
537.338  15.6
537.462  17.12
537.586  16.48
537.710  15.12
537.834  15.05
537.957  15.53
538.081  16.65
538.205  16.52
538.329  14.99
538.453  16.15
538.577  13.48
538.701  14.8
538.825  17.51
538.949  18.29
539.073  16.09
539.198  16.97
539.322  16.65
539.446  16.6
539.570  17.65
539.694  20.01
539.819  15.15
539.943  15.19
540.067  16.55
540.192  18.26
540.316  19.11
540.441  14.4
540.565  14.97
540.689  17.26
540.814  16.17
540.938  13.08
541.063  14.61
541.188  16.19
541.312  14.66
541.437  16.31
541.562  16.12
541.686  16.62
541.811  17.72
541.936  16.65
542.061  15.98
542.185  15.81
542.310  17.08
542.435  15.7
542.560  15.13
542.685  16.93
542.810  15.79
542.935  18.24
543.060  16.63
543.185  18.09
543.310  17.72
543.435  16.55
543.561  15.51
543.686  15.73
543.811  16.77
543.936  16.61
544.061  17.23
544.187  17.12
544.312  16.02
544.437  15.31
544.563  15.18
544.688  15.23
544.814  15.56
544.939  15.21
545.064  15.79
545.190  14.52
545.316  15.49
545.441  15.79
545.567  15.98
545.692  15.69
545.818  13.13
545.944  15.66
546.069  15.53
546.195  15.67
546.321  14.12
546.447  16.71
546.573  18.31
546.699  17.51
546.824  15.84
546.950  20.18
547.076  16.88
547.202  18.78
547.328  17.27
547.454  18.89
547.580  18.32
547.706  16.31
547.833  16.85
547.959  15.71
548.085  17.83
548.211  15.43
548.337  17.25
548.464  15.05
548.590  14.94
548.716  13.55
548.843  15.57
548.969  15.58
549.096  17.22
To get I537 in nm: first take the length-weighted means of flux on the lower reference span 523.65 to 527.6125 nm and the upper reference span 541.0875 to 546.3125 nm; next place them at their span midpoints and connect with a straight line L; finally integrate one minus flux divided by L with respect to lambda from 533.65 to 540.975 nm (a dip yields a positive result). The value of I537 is -0.05 nm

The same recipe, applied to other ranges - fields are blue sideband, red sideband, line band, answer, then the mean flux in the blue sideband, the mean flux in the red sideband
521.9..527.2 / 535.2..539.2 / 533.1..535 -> 0.01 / 16.7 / 16.3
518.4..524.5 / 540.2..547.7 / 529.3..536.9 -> 0.01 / 16.3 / 16.3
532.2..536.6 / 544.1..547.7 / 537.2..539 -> 0.04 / 16.2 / 16.3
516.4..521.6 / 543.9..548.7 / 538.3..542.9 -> -0.06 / 15.3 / 16.3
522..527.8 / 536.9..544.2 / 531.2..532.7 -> 0.02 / 16.7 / 16.3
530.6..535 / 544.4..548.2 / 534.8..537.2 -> -0.05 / 16.1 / 16.3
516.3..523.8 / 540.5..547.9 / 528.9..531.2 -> -0.08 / 15.7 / 16.3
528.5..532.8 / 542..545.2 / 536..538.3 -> 0.03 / 16.4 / 16.2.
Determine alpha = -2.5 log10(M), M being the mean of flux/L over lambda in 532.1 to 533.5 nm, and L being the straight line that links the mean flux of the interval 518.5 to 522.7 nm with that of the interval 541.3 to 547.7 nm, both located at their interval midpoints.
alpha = 0.04 mag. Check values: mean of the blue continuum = 16.1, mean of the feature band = 15.6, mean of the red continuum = 16.4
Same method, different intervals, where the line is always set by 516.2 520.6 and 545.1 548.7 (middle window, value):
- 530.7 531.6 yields -0.06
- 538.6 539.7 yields -0.05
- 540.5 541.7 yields 0.04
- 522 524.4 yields -0.09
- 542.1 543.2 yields -0.02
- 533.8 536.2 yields -0.05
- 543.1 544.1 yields -0.03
